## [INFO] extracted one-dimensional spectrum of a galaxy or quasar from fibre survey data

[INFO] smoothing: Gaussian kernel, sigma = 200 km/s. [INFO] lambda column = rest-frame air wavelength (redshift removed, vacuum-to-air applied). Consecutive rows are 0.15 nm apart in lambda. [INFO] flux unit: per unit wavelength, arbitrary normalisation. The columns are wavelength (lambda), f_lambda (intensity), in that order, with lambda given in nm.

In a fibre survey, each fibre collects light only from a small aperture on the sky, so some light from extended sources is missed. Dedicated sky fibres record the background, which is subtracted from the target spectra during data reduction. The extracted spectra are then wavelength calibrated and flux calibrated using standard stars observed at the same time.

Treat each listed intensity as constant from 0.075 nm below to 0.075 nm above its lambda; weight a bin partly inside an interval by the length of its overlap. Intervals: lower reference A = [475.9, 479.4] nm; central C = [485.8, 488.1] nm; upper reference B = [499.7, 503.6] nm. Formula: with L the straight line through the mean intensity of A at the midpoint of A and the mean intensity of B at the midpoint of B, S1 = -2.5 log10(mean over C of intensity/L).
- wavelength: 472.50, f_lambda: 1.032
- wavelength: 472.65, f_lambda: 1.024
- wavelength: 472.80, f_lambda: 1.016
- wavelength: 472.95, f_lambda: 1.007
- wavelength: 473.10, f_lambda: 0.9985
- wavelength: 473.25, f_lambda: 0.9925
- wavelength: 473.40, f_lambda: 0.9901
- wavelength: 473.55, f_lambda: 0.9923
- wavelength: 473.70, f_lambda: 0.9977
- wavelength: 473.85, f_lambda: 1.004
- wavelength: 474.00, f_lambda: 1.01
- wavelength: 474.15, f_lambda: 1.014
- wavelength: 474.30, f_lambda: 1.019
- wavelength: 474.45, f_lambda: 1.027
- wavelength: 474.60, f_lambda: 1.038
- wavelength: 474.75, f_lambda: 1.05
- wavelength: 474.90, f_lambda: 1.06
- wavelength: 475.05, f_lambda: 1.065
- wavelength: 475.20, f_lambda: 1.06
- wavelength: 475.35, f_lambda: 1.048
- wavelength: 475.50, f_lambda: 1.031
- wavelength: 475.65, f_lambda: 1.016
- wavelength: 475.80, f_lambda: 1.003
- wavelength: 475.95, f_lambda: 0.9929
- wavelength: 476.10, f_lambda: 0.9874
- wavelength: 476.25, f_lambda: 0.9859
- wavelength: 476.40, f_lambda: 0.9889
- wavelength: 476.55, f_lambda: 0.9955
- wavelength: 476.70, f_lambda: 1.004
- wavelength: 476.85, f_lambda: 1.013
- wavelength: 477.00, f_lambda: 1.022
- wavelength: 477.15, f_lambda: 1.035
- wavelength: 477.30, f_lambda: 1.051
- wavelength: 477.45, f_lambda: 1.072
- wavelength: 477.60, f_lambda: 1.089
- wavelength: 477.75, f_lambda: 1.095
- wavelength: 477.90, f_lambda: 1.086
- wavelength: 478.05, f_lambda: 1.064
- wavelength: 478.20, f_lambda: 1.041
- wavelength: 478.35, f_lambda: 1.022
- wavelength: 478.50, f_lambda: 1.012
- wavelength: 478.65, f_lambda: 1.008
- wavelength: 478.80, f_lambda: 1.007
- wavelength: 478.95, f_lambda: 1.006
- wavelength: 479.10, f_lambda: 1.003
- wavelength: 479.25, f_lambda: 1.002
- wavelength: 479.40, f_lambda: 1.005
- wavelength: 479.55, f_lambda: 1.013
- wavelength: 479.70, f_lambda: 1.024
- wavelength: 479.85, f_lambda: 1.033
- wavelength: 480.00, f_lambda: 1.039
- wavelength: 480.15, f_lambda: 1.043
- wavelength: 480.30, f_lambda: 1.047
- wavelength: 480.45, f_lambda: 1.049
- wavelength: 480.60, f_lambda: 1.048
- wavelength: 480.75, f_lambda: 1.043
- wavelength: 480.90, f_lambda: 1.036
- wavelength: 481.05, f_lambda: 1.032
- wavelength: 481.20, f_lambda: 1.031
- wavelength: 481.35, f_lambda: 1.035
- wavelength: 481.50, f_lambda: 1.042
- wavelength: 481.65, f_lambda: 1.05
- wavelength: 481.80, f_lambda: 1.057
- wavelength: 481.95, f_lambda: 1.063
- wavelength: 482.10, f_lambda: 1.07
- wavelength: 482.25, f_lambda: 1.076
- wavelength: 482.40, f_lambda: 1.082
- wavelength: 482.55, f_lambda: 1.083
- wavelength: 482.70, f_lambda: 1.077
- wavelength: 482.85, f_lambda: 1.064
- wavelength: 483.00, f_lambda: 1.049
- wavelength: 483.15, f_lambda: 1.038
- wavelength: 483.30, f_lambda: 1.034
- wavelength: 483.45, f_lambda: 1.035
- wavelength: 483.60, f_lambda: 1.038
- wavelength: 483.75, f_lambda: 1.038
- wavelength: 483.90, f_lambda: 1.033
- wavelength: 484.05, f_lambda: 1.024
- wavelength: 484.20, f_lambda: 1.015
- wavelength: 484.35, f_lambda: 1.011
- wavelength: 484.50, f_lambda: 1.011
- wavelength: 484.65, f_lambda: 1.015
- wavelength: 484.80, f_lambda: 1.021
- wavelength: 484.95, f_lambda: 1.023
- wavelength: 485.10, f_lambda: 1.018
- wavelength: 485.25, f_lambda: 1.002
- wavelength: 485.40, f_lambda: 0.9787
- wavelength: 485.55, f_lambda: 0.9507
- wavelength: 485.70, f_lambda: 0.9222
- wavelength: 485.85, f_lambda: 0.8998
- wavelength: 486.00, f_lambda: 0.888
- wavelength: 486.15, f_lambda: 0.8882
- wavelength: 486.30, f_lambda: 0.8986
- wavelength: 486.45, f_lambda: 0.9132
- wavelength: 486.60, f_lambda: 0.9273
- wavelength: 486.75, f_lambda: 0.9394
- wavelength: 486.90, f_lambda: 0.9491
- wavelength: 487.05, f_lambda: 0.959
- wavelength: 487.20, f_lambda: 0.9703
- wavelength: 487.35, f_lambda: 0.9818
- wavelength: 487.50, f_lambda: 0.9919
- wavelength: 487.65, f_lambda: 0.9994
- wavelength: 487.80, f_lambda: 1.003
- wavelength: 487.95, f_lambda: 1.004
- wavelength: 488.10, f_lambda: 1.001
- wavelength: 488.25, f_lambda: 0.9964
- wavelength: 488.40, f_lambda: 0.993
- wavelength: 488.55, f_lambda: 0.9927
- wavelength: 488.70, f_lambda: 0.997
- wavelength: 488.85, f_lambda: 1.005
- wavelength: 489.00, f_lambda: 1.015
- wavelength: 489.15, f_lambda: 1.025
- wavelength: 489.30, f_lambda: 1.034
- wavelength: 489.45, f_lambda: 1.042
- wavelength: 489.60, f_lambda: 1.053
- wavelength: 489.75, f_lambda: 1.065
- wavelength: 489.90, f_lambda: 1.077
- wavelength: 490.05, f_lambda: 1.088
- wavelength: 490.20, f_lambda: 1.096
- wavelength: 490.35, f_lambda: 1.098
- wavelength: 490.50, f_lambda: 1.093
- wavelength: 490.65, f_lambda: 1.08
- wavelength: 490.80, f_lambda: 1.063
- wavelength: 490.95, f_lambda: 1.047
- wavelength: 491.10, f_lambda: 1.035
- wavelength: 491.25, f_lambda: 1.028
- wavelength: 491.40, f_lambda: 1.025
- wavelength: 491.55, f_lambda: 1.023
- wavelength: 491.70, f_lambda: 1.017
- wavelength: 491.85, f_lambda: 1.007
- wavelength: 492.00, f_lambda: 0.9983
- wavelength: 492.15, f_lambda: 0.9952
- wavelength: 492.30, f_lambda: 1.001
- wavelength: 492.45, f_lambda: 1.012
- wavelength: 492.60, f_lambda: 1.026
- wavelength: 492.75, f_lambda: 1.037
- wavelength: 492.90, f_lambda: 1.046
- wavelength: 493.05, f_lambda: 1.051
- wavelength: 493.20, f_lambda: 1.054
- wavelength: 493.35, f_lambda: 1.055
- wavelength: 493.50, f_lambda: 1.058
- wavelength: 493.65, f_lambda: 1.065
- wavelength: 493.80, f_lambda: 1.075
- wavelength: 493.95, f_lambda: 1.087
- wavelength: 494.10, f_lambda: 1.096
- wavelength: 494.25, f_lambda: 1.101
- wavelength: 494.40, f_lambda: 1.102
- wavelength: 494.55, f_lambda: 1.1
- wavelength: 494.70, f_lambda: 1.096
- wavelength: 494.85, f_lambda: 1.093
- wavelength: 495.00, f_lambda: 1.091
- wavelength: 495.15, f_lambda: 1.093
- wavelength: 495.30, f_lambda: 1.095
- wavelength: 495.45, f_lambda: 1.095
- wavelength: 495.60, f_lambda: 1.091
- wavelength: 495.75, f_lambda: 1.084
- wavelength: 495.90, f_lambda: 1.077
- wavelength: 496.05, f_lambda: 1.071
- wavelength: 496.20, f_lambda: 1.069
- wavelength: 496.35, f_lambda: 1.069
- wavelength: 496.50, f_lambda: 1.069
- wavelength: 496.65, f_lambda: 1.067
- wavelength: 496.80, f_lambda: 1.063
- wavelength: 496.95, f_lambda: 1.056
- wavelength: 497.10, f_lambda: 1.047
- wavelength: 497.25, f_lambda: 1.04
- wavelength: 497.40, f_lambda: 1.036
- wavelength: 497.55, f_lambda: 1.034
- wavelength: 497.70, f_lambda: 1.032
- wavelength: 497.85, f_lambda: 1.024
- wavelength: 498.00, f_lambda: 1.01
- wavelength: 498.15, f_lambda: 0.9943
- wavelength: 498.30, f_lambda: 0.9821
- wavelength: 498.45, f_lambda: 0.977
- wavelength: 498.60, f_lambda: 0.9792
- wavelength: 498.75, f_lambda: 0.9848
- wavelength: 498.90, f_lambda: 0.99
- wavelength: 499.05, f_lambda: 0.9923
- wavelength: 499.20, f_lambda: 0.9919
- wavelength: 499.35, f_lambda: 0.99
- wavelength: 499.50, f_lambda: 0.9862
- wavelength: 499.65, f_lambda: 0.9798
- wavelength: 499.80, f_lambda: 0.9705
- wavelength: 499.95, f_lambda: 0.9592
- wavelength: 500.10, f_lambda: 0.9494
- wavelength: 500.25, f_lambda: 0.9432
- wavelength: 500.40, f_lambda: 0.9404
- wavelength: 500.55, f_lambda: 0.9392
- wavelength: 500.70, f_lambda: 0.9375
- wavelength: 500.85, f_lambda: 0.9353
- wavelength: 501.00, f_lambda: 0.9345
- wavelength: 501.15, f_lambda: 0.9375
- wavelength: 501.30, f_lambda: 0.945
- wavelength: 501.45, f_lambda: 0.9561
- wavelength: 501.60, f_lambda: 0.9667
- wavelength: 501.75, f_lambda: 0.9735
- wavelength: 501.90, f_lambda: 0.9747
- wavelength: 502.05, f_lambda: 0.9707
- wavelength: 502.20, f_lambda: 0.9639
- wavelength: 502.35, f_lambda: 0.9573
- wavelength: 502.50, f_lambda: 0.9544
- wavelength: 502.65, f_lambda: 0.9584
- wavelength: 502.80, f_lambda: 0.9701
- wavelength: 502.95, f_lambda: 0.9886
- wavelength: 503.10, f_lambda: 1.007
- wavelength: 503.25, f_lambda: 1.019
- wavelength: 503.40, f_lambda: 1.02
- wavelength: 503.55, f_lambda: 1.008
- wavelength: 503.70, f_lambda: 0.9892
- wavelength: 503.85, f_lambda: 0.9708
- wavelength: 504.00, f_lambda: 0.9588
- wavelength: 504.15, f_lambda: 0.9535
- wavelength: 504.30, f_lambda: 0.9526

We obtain 0.06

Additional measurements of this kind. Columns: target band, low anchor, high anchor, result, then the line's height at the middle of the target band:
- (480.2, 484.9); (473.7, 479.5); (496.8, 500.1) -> -0.02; 1.02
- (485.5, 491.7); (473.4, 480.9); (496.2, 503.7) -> 0.01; 1.01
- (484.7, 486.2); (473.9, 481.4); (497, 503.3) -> 0.06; 1.01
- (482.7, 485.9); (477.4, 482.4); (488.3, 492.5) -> 0.03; 1.04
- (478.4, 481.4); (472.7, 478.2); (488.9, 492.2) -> 0.01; 1.03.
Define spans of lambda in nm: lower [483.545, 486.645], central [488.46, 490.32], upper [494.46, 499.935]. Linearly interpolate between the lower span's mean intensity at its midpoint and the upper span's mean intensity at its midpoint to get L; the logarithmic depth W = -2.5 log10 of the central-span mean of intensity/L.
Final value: -0.05 mag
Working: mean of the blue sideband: 0.977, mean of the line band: 1.04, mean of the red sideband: 1.04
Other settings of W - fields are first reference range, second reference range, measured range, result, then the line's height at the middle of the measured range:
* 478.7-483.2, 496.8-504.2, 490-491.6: -0.052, 1.01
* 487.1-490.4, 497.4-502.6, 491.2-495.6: -0.058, 1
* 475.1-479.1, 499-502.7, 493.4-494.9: -0.113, 0.979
